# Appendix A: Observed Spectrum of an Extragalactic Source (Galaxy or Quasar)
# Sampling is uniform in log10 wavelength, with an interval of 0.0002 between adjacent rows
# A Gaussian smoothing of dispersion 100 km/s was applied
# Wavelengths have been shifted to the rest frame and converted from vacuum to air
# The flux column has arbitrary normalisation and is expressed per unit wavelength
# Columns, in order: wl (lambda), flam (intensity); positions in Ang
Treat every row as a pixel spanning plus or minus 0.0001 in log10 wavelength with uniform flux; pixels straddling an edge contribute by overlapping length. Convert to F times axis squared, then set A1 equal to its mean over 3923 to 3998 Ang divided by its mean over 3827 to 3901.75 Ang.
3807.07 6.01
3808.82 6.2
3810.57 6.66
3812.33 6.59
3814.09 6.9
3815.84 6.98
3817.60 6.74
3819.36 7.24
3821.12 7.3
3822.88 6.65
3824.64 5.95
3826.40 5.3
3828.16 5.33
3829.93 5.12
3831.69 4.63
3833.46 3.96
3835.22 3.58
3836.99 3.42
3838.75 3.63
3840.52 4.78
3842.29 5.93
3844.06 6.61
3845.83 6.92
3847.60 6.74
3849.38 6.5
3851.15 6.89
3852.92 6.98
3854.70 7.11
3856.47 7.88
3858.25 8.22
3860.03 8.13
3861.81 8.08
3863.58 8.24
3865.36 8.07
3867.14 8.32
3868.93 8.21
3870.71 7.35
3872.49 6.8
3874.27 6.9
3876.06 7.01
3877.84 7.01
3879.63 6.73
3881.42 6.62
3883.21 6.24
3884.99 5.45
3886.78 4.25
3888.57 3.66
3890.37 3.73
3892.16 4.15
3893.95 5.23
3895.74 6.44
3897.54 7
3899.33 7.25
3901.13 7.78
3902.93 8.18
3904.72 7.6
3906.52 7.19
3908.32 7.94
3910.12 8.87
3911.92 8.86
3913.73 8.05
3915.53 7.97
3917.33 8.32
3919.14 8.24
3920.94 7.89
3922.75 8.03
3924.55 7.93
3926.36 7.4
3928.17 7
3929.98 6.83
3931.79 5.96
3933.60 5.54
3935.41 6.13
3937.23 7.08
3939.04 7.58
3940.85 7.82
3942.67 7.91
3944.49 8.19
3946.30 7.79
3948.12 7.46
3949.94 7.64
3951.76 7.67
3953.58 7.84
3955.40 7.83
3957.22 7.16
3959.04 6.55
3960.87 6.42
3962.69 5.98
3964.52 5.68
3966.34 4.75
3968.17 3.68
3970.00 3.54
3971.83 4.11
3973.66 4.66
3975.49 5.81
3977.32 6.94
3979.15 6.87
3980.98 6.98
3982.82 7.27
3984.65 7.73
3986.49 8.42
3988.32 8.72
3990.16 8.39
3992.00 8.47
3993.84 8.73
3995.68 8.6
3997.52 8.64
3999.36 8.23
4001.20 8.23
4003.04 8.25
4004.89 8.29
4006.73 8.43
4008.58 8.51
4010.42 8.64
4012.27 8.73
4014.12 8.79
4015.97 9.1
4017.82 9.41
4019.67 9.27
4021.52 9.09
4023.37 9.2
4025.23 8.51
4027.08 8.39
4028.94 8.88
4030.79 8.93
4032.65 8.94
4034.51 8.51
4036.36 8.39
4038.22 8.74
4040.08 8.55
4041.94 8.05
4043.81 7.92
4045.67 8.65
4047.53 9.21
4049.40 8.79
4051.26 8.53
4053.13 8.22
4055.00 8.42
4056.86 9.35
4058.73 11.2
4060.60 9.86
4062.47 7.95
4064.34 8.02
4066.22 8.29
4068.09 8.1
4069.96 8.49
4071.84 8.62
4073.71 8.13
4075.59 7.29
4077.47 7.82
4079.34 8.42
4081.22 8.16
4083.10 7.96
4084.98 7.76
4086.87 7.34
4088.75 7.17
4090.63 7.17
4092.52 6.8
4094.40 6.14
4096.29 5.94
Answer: 1.2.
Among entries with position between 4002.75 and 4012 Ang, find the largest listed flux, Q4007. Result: 8.64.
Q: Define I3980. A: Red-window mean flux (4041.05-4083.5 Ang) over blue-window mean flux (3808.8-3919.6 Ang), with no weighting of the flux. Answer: 1.3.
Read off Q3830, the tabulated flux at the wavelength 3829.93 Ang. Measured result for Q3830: 5.12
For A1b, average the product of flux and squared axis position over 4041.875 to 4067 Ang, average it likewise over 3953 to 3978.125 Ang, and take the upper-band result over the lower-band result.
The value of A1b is 1.6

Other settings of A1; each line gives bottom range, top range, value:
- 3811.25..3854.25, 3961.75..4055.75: 1.47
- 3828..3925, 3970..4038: 1.29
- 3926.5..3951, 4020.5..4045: 1.26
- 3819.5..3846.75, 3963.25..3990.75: 1.26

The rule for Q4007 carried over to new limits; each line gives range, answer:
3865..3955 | 8.87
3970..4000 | 8.73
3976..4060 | 11.2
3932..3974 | 8.19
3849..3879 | 8.32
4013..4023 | 9.41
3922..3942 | 8.03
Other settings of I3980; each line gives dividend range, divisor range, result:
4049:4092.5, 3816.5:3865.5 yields 1.32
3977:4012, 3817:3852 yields 1.44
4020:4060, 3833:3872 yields 1.32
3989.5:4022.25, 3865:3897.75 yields 1.39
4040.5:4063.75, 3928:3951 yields 1.23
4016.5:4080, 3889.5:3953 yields 1.19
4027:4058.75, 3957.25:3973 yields 1.67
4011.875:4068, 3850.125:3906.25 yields 1.29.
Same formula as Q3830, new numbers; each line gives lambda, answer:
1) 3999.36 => 8.23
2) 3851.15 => 6.89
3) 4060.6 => 9.86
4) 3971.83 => 4.11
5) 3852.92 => 6.98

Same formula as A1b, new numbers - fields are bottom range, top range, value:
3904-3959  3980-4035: 1.17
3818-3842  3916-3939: 1.46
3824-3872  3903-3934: 1.25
